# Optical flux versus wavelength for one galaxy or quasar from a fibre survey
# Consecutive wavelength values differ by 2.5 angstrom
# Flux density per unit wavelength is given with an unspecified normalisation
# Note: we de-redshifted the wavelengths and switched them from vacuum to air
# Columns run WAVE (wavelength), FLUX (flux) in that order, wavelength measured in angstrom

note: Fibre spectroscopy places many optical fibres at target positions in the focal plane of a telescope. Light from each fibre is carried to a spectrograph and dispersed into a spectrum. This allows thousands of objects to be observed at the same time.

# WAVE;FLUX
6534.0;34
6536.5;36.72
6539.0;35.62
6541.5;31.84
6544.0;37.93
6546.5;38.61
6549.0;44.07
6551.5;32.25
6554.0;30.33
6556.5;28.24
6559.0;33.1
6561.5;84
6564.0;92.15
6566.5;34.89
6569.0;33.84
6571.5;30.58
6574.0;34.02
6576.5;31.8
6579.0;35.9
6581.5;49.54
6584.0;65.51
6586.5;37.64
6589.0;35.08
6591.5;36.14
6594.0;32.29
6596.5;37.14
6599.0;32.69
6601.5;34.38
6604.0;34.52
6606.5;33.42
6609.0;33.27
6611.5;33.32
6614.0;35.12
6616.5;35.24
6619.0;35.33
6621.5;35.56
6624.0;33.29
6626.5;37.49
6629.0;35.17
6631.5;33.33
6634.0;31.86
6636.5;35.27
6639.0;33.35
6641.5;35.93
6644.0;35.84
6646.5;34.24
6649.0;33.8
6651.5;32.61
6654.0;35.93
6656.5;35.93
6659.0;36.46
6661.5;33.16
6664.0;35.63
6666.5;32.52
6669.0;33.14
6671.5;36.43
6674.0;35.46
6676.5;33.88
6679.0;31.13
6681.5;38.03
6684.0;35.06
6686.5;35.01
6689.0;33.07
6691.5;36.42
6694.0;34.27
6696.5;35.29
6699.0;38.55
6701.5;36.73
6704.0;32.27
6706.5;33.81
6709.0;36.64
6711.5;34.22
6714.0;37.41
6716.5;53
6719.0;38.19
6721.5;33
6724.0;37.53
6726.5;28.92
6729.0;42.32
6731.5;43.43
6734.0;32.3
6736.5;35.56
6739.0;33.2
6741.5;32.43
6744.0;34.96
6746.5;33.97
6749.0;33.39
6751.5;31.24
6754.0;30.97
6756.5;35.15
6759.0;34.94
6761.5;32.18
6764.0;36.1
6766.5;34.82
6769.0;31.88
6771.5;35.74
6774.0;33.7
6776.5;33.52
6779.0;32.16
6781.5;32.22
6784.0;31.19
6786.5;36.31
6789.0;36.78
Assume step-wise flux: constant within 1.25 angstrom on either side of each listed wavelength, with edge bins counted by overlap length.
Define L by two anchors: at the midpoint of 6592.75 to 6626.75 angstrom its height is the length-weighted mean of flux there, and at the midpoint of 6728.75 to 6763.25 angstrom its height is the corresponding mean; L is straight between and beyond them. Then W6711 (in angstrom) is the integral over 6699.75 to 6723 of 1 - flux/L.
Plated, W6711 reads -1.88 angstrom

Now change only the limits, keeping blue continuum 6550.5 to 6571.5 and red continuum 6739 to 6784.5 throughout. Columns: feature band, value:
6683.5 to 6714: 1.6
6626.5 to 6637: 1.8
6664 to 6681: 2.0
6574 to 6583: 1.0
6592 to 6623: 6.0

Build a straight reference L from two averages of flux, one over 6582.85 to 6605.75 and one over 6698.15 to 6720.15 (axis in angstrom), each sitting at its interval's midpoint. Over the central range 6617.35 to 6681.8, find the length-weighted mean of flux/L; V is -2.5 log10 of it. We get 0.10 mag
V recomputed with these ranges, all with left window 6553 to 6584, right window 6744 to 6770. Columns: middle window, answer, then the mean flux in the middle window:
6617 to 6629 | 0.16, 35.4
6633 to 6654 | 0.17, 34.2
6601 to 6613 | 0.24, 33.8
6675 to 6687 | 0.10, 34.6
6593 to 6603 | 0.24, 34.2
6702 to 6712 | 0.06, 34.4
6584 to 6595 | 0.11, 38.8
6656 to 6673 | 0.12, 34.7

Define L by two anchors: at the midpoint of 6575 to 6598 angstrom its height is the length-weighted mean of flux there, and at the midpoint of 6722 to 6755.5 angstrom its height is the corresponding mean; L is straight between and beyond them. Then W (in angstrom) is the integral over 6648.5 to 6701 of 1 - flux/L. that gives 2.8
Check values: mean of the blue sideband 40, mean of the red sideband 34.6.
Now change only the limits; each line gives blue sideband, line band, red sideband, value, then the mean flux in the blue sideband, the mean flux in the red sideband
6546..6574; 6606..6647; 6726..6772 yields 5.9 angstrom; 43.5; 34.5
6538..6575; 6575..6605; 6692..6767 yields 1.4 angstrom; 41.5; 35.6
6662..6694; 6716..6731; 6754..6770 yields -1.8 angstrom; 34.6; 34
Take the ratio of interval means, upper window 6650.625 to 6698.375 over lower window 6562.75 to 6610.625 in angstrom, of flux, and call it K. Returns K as 0.9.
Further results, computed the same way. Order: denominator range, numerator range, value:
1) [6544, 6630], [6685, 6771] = 0.91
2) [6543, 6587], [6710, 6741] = 0.86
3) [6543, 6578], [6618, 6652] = 0.83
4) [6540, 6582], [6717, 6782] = 0.84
